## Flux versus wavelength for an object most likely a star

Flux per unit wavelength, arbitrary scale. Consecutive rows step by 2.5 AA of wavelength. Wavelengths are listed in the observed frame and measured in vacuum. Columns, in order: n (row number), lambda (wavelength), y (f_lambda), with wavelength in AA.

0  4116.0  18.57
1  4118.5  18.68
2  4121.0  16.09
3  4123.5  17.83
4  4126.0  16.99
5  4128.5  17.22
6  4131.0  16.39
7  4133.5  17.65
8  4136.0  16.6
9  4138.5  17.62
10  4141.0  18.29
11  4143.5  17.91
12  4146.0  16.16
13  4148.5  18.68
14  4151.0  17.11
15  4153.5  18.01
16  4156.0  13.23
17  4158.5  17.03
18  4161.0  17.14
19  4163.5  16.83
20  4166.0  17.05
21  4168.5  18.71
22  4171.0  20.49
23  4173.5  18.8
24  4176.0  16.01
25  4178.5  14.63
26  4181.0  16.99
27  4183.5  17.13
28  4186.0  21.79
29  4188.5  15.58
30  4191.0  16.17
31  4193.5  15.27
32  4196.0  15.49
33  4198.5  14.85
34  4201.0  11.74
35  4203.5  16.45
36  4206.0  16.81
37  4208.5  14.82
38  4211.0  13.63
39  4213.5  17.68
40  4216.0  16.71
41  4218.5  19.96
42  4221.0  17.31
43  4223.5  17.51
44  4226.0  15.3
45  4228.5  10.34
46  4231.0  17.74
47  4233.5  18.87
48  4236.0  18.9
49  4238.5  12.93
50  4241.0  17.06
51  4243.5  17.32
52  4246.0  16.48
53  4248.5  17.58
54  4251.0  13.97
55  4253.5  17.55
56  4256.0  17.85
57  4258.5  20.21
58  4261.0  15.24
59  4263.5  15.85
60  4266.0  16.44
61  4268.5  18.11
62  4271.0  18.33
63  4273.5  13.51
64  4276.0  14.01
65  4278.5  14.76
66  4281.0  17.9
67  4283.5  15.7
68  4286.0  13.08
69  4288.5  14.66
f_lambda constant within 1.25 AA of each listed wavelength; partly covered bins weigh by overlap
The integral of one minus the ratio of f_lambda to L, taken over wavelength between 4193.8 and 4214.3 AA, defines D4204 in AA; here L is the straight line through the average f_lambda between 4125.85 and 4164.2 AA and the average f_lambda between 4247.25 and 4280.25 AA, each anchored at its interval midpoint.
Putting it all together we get 2.0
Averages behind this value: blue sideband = 17.1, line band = 15.1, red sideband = 16.4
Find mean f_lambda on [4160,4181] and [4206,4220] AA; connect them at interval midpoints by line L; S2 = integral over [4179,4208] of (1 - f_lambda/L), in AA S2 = 1.5 AA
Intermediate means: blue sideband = 17.4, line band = 16.1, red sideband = 16.6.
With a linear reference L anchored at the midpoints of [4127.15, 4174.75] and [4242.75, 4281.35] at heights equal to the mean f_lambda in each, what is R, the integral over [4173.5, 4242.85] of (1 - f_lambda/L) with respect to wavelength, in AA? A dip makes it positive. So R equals 2.8 AA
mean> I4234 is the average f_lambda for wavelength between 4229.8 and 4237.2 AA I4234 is 18.5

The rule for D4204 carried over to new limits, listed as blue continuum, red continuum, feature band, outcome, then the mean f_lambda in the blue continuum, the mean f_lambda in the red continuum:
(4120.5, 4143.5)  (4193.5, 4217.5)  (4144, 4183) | -1.6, 17.3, 15.4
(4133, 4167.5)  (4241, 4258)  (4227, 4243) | 0.9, 17.1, 17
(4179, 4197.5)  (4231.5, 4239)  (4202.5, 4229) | 1.4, 16.8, 17.4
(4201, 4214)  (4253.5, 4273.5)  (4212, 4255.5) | -1.2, 15.4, 17.2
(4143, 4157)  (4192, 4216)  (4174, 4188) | -1.2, 16.9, 15.3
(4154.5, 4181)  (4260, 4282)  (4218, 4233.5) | 0.1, 17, 16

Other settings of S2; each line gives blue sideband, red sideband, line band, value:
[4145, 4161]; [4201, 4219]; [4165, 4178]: -1.2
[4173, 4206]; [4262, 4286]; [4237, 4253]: 0.0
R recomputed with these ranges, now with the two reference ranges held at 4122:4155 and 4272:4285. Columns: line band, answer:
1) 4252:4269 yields -1.9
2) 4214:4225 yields -1.1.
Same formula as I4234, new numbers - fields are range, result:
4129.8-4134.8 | 17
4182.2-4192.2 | 17.7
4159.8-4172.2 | 18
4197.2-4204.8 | 14.4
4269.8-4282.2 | 15.7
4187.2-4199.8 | 15.5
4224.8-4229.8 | 12.8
